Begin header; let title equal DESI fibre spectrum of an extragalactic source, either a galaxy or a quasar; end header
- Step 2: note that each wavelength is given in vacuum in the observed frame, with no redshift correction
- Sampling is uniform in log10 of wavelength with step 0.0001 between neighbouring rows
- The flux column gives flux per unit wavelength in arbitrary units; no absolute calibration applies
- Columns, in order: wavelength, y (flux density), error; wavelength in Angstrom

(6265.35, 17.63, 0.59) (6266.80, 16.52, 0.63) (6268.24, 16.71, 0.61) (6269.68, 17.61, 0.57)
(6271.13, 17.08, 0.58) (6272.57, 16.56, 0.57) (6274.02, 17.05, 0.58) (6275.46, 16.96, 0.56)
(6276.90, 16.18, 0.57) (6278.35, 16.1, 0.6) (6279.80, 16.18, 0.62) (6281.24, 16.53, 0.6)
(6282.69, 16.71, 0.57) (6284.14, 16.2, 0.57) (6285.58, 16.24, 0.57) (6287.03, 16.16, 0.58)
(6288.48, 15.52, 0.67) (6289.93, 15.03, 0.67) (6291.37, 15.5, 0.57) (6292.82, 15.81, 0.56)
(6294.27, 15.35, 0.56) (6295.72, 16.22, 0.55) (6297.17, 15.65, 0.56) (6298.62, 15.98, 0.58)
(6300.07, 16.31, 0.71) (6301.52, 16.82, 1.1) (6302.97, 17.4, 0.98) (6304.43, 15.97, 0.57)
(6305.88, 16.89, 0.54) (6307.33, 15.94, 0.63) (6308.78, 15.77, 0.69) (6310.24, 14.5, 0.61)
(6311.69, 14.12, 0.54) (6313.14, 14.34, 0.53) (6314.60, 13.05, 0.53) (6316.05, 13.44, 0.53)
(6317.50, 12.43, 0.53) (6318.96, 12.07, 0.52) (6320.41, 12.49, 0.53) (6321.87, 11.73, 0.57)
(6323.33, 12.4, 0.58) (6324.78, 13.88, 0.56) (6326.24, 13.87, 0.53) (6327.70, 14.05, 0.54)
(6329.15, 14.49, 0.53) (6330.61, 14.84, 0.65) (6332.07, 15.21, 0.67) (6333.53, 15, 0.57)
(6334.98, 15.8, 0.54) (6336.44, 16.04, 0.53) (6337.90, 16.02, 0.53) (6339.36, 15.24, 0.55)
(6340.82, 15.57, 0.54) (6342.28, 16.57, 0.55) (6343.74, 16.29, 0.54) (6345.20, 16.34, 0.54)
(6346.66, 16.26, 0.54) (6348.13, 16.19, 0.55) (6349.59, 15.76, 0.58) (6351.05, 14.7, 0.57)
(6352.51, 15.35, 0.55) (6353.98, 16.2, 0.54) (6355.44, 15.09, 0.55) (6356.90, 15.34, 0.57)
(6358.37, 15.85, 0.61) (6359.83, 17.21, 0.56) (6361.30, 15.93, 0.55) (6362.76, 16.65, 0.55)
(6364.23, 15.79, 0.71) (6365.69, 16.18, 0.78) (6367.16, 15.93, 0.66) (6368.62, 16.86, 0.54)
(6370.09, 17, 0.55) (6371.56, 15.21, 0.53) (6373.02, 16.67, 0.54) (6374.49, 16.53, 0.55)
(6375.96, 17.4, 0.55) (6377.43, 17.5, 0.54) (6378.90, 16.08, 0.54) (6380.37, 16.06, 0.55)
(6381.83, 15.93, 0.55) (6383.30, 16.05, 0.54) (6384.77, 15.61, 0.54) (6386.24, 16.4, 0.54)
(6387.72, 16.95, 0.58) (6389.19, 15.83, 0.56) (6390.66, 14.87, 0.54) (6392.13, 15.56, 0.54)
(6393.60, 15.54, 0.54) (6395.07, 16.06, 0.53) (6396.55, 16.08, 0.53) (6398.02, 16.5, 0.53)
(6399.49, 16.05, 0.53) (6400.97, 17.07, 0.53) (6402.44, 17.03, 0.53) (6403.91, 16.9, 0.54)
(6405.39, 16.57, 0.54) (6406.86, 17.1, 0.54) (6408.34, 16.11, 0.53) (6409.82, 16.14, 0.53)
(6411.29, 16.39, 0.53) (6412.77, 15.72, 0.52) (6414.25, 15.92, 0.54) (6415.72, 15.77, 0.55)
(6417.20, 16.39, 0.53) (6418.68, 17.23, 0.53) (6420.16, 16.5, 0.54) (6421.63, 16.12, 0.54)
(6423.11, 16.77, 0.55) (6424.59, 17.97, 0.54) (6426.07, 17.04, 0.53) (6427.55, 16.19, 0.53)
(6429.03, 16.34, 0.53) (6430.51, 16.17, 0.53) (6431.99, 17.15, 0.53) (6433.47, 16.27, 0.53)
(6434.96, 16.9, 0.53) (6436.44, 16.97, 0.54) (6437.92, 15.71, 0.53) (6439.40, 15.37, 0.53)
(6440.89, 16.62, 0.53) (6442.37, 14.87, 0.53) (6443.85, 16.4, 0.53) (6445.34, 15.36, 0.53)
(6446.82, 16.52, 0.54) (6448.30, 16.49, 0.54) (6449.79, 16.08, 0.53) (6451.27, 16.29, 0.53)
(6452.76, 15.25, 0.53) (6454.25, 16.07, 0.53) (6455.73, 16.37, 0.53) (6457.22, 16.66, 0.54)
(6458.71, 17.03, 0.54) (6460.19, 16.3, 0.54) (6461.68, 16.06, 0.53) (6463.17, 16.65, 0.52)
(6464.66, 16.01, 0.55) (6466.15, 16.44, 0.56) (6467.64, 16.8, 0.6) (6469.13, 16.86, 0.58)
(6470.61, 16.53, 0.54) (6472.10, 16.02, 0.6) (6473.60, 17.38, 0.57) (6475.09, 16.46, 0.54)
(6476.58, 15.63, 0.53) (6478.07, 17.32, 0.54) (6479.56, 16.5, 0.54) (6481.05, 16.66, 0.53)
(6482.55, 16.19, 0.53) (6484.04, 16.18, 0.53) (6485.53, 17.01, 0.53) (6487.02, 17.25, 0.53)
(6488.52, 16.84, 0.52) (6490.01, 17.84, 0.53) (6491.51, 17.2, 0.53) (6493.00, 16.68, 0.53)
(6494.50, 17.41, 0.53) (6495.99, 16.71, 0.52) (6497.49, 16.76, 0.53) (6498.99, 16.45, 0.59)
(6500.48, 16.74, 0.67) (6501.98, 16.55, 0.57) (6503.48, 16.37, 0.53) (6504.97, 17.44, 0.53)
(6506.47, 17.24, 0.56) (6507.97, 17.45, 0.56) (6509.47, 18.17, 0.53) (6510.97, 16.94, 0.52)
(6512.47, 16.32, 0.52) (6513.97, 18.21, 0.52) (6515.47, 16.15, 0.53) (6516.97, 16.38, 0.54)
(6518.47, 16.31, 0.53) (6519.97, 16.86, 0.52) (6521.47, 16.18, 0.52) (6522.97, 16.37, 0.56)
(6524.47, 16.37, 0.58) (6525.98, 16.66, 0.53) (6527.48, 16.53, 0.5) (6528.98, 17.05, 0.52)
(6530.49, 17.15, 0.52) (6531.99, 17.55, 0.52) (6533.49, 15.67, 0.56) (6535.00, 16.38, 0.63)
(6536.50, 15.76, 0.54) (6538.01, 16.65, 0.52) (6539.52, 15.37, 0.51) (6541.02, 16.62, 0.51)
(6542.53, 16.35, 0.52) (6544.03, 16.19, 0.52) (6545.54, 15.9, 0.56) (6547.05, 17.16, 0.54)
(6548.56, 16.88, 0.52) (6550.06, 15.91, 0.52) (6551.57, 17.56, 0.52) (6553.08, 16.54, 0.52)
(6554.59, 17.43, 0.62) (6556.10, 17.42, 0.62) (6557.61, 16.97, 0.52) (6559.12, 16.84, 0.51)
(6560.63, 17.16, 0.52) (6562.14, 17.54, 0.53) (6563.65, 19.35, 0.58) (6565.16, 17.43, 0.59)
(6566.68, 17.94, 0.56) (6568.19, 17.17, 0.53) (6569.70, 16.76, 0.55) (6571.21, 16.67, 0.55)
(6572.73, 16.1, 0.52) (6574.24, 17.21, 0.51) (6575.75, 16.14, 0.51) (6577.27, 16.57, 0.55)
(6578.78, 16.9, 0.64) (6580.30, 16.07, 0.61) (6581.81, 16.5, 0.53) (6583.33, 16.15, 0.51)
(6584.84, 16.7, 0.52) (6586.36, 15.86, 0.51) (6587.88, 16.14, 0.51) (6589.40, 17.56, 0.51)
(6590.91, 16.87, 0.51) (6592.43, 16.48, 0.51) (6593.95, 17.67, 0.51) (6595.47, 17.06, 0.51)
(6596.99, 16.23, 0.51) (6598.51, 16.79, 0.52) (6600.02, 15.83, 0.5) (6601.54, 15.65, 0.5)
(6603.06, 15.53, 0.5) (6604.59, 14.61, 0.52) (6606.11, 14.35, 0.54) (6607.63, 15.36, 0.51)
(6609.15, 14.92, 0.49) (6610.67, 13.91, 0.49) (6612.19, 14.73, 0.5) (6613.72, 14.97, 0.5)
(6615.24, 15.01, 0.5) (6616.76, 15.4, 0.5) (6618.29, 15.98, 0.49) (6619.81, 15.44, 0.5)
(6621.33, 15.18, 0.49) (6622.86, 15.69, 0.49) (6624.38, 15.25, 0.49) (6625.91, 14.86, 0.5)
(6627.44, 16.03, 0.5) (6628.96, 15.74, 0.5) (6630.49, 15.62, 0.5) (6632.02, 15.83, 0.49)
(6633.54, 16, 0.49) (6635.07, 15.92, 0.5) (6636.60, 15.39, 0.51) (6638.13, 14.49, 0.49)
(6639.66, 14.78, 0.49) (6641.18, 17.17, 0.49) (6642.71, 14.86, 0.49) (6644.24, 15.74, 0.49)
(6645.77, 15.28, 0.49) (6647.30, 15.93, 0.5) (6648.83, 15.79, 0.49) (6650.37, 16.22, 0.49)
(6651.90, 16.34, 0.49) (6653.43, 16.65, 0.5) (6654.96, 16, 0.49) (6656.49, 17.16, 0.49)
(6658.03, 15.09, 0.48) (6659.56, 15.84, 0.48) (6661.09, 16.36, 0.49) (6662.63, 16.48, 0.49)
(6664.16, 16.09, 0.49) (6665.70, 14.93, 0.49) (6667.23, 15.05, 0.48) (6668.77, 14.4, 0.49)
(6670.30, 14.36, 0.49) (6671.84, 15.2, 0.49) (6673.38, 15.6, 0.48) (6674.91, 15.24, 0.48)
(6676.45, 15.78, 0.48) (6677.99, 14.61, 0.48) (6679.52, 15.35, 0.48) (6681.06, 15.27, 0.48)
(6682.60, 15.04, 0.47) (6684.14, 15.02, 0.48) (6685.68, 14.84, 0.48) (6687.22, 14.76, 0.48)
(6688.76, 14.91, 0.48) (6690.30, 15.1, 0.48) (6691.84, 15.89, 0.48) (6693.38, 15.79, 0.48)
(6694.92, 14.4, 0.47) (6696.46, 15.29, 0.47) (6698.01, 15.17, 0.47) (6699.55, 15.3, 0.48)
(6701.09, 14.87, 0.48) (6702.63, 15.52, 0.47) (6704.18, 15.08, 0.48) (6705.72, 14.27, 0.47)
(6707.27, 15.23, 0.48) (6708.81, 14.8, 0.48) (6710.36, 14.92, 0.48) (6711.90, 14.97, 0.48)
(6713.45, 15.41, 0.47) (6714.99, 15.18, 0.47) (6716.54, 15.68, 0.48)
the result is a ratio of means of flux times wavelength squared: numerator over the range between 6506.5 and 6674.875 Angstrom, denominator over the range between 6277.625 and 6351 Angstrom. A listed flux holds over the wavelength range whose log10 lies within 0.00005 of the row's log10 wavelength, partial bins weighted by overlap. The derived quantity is 1.2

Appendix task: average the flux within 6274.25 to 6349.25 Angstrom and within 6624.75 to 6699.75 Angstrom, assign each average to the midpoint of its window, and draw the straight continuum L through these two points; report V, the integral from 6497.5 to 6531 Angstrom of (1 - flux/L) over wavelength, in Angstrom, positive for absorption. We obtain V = -3.0 Angstrom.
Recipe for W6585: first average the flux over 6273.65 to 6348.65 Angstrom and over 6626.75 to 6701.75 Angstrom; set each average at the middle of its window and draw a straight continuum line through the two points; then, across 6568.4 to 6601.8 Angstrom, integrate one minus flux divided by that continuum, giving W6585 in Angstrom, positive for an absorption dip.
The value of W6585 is -2.4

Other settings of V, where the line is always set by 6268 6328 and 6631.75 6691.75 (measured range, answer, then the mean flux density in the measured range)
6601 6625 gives 0.6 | 15.1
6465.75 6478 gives -0.9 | 16.6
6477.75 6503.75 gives -2.3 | 16.8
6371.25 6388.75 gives -1.1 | 16.4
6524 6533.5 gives -0.8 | 16.8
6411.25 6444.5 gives -2.1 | 16.4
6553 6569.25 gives -2.1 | 17.5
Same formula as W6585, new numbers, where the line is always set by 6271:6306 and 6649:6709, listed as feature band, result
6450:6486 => -1.4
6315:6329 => 2.7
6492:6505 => -0.8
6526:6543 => -0.8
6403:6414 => -0.3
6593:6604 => -0.6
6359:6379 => -0.6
